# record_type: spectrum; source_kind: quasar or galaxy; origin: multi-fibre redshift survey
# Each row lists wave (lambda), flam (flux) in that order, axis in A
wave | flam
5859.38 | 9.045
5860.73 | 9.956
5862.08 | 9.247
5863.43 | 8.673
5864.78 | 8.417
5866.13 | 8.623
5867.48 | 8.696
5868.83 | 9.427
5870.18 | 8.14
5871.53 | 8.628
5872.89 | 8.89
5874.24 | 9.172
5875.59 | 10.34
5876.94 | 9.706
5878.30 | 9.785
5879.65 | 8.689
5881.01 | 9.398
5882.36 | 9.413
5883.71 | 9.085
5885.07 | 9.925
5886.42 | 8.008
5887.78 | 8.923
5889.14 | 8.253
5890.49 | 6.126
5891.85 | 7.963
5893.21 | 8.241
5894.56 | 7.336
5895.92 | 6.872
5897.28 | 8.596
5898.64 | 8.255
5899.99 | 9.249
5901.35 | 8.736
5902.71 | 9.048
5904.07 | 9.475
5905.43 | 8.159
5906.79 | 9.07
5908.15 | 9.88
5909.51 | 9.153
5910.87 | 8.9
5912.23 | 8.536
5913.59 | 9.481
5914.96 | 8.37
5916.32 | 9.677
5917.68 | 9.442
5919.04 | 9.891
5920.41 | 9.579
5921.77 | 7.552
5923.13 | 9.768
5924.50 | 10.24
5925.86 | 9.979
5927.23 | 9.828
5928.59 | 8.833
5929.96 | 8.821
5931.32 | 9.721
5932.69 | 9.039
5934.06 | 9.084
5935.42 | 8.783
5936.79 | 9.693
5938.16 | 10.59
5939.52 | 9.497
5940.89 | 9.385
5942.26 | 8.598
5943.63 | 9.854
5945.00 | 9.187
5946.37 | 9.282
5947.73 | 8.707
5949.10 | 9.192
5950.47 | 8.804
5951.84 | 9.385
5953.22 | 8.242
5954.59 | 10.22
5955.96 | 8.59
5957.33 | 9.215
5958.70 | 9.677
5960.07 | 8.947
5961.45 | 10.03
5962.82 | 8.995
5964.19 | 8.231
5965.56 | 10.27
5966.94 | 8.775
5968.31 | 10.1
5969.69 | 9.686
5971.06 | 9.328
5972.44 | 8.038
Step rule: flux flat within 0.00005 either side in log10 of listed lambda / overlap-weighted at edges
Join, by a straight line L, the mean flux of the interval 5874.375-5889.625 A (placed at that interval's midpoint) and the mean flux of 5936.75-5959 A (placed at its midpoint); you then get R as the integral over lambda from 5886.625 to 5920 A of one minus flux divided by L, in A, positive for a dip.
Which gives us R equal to 2.2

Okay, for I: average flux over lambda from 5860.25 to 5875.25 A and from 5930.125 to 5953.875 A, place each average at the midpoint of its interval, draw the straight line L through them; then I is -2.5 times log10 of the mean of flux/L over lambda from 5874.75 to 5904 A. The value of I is 0.04 mag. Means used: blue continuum 8.92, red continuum 9.23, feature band 8.68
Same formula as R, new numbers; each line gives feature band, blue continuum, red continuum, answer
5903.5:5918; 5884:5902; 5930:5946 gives -0.7 A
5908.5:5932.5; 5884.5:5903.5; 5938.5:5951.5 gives -1.5 A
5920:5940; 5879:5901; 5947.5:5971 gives -1.1 A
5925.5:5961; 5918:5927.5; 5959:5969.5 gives 0.6 A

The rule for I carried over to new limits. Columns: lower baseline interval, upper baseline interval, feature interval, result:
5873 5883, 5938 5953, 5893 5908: 0.11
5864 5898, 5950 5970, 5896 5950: -0.02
